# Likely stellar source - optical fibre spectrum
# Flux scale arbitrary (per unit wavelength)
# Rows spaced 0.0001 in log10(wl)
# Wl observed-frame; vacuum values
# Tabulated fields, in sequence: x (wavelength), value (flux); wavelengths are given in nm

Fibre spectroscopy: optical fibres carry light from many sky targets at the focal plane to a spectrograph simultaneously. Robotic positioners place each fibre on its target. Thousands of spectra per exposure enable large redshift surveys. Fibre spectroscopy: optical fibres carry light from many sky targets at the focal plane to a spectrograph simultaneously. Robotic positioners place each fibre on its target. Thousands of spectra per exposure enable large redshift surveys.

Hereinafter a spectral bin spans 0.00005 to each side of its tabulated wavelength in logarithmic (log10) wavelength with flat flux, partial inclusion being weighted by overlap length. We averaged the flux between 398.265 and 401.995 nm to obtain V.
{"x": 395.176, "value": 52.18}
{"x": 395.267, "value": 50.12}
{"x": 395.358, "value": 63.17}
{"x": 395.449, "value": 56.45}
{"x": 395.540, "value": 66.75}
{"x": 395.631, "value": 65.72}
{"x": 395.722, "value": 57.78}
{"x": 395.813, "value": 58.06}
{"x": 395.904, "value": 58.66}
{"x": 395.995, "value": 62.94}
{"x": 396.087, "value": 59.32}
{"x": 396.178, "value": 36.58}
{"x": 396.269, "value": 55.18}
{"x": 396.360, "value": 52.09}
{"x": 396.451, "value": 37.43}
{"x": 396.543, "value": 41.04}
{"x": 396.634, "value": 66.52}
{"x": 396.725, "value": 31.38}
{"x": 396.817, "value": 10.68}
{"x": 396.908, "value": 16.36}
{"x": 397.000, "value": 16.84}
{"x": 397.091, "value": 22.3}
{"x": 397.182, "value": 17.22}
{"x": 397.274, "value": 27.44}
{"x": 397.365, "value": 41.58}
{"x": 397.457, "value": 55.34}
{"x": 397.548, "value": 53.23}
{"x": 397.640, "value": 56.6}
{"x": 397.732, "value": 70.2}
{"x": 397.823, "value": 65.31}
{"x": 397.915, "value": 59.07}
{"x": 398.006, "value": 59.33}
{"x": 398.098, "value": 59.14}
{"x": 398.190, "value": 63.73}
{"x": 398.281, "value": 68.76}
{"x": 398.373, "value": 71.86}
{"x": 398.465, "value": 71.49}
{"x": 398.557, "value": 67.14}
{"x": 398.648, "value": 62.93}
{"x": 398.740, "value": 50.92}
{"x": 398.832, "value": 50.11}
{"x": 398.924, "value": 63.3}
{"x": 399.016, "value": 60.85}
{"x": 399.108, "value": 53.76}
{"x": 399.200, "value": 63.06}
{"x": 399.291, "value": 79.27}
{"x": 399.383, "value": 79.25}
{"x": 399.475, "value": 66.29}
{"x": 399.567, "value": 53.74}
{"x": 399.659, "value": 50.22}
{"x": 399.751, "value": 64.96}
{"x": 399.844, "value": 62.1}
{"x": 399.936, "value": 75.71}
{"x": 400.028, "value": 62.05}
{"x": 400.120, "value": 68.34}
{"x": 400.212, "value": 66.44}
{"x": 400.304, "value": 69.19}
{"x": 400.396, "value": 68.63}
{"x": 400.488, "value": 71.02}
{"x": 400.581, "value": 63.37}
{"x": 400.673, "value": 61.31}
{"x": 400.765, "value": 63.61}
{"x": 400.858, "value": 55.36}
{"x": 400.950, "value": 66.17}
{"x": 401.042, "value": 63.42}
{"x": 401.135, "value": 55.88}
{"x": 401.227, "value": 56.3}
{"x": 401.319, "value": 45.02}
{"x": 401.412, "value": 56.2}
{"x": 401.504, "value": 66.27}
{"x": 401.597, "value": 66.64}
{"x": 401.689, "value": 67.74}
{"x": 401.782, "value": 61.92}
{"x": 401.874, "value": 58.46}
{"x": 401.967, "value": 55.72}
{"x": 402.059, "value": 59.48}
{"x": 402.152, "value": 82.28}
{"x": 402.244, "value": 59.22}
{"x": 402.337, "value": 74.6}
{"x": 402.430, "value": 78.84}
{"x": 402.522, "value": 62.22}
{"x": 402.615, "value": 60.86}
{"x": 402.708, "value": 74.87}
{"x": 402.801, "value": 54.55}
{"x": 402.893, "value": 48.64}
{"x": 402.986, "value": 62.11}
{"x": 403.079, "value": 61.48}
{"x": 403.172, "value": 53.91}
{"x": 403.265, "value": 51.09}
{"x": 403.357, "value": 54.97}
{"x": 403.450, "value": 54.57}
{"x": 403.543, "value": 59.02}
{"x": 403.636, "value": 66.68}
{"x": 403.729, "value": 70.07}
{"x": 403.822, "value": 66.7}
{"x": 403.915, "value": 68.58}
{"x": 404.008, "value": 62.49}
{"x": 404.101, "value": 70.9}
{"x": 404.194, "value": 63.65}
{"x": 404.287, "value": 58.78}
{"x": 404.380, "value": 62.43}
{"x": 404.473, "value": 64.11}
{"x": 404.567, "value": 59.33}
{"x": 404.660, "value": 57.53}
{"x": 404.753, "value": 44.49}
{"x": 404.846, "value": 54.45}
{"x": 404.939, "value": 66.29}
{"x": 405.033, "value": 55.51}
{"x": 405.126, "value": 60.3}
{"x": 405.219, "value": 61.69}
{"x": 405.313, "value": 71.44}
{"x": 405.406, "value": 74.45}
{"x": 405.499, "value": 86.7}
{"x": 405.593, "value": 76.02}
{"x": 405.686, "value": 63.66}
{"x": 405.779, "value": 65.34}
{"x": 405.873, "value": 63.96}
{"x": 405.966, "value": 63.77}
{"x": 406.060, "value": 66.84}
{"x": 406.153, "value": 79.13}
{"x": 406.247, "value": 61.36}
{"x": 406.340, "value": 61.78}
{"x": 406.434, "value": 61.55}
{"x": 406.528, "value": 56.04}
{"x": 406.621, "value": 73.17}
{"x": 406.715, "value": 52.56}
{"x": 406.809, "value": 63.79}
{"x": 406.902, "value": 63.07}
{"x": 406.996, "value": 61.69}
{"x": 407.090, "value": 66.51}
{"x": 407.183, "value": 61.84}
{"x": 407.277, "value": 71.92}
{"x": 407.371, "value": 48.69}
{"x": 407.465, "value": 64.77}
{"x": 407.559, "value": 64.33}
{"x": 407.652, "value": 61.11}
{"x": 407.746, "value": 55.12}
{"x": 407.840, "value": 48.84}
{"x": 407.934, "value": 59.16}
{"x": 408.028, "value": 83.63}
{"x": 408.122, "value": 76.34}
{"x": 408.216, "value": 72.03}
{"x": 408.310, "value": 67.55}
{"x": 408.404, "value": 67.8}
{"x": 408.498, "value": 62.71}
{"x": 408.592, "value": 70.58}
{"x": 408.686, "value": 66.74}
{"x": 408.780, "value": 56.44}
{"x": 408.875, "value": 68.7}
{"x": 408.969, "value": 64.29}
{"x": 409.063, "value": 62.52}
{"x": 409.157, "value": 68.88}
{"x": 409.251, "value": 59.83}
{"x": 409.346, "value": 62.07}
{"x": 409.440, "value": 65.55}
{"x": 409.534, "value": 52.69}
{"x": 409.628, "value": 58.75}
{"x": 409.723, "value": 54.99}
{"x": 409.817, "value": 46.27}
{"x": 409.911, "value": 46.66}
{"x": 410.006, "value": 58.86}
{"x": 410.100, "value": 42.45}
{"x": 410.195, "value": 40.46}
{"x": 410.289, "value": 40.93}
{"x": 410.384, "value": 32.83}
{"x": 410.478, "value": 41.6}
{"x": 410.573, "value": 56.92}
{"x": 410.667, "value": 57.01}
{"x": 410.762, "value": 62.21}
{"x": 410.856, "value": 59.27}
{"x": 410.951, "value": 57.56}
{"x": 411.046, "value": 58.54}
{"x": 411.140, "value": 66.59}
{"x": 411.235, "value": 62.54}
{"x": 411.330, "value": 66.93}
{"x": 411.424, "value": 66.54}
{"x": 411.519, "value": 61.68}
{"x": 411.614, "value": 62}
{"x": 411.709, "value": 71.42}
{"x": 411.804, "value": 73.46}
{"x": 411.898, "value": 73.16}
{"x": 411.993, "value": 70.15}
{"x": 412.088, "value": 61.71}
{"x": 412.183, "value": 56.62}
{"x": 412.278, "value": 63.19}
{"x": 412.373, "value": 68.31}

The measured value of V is 63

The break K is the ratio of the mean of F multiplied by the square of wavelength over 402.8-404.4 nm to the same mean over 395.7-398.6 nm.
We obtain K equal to 1.26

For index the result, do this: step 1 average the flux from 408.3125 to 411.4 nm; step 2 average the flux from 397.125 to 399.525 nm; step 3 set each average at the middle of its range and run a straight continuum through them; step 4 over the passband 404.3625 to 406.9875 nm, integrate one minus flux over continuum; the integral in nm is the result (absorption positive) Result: -0.26 nm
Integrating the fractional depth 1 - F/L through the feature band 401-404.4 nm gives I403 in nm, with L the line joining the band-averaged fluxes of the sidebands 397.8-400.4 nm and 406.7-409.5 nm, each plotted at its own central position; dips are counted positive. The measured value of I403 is 0.102 nm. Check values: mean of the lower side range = 64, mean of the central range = 62.1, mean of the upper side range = 64.1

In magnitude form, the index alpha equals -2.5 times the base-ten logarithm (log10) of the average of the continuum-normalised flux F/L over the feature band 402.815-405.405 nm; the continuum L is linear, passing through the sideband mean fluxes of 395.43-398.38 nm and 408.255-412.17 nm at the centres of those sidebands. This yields -0.11 mag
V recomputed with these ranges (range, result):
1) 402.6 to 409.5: 63.4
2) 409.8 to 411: 49.5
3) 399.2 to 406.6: 63.6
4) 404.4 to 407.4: 63.8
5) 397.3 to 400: 61.8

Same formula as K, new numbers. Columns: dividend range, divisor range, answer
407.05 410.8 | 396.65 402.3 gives 1.07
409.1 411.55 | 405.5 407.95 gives 0.89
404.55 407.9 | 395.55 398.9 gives 1.30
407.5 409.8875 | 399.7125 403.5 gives 1.04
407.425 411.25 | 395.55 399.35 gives 1.19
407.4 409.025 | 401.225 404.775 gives 1.08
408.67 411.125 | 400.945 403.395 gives 0.94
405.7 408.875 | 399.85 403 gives 1.04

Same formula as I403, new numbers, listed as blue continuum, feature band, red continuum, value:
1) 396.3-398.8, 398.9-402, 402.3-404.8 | -0.46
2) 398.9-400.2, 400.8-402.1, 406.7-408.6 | 0.10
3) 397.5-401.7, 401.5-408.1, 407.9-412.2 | -0.16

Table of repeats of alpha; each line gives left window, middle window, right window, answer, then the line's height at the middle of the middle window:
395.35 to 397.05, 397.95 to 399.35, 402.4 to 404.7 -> -0.20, 52.4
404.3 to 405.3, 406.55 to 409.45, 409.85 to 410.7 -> -0.24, 51.5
